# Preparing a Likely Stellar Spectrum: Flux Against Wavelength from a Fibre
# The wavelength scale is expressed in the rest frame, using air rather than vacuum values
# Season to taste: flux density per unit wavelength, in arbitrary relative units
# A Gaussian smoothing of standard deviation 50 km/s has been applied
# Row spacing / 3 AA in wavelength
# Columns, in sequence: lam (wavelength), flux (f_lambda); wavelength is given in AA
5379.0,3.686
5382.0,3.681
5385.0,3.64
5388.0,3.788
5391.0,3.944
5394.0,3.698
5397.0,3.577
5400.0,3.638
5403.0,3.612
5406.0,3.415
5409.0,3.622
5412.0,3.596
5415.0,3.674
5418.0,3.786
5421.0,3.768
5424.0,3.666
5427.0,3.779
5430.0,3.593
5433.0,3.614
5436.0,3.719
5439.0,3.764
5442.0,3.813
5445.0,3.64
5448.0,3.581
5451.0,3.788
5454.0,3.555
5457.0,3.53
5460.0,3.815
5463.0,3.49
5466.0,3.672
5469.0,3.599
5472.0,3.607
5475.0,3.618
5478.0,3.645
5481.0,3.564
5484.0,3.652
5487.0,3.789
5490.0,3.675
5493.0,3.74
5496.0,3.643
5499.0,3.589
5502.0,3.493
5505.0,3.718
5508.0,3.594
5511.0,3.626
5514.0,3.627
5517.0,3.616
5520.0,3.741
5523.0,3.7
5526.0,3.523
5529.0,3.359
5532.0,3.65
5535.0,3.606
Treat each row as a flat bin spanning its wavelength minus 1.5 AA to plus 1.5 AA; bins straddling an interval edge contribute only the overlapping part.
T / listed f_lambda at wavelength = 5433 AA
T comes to 3.614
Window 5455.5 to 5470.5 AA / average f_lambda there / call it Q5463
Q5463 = 3.62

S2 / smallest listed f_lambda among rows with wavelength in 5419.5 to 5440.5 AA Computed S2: 3.593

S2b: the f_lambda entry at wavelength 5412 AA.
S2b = 3.596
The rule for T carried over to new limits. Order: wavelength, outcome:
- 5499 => 3.589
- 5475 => 3.618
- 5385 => 3.64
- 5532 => 3.65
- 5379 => 3.686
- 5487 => 3.789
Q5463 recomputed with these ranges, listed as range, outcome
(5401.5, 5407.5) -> 3.51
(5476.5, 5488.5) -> 3.66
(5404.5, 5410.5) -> 3.52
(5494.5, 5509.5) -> 3.61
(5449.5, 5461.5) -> 3.67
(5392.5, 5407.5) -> 3.59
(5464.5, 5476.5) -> 3.62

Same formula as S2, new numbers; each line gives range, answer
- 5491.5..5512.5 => 3.493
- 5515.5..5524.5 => 3.616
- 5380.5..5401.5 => 3.577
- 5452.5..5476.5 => 3.49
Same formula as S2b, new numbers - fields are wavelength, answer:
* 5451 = 3.788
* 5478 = 3.645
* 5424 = 3.666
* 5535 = 3.606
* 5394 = 3.698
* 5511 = 3.626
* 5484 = 3.652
